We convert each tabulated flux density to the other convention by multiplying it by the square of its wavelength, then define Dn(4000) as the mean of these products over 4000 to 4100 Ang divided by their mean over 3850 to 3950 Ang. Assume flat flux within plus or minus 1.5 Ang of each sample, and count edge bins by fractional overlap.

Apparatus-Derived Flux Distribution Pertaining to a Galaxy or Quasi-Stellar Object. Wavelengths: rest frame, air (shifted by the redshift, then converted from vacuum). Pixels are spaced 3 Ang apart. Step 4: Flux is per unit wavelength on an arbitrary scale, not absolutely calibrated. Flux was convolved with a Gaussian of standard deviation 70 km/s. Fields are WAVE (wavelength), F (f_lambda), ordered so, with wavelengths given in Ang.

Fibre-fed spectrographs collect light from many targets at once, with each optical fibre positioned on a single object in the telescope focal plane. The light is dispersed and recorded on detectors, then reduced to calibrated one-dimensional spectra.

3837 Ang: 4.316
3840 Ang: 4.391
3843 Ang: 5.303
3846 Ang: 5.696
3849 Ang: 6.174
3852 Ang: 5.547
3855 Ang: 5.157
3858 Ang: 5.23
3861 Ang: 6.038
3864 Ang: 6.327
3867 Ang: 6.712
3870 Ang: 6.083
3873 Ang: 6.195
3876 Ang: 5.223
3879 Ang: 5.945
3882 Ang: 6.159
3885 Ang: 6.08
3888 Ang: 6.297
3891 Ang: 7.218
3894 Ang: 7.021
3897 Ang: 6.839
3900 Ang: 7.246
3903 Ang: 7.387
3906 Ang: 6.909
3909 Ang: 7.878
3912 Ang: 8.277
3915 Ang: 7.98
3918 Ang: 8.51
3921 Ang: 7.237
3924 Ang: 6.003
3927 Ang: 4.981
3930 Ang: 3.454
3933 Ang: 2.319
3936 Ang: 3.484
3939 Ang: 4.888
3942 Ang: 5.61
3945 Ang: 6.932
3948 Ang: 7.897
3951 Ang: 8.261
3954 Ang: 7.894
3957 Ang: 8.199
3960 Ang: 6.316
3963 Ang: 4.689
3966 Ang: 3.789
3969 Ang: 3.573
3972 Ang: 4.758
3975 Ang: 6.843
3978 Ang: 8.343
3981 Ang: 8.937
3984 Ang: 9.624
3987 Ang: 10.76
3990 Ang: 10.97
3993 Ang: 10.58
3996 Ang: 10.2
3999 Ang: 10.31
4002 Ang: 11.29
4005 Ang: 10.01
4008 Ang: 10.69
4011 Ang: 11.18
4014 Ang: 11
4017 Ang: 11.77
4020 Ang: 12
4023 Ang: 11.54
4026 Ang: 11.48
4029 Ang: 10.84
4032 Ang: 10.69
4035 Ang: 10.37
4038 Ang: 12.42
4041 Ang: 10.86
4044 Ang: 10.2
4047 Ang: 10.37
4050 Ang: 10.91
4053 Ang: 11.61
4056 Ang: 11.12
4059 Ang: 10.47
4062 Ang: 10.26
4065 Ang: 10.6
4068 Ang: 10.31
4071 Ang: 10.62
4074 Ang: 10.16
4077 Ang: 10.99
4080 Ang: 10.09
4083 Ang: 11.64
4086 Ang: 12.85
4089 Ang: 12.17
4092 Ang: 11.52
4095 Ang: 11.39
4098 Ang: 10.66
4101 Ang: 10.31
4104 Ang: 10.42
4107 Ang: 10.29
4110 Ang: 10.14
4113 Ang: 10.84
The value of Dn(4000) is 1.9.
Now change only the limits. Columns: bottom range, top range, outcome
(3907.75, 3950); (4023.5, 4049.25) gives 1.89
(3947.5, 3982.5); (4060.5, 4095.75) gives 1.77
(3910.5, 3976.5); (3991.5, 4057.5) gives 1.91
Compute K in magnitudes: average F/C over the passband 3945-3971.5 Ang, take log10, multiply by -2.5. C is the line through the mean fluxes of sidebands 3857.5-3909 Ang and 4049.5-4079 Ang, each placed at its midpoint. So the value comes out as 0.28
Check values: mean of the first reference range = 6.47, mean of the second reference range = 10.7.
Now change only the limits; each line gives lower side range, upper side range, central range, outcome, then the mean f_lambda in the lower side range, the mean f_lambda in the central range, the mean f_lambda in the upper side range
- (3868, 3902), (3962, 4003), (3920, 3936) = 0.48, 6.41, 4.6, 8.2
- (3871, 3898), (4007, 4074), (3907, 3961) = 0.20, 6.32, 6.46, 11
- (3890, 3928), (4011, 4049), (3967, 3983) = 0.40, 7.22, 6.5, 11.1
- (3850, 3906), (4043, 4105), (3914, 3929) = 0.08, 6.28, 6.79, 10.9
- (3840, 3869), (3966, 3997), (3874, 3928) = -0.03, 5.73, 6.86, 8.2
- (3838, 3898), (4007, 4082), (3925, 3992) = 0.30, 5.96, 6.51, 10.9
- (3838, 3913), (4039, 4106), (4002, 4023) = -0.18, 6.27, 11.2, 10.9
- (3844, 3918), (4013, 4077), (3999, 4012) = -0.09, 6.52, 10.7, 10.9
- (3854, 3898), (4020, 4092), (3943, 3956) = 0.06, 6.17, 7.68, 11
